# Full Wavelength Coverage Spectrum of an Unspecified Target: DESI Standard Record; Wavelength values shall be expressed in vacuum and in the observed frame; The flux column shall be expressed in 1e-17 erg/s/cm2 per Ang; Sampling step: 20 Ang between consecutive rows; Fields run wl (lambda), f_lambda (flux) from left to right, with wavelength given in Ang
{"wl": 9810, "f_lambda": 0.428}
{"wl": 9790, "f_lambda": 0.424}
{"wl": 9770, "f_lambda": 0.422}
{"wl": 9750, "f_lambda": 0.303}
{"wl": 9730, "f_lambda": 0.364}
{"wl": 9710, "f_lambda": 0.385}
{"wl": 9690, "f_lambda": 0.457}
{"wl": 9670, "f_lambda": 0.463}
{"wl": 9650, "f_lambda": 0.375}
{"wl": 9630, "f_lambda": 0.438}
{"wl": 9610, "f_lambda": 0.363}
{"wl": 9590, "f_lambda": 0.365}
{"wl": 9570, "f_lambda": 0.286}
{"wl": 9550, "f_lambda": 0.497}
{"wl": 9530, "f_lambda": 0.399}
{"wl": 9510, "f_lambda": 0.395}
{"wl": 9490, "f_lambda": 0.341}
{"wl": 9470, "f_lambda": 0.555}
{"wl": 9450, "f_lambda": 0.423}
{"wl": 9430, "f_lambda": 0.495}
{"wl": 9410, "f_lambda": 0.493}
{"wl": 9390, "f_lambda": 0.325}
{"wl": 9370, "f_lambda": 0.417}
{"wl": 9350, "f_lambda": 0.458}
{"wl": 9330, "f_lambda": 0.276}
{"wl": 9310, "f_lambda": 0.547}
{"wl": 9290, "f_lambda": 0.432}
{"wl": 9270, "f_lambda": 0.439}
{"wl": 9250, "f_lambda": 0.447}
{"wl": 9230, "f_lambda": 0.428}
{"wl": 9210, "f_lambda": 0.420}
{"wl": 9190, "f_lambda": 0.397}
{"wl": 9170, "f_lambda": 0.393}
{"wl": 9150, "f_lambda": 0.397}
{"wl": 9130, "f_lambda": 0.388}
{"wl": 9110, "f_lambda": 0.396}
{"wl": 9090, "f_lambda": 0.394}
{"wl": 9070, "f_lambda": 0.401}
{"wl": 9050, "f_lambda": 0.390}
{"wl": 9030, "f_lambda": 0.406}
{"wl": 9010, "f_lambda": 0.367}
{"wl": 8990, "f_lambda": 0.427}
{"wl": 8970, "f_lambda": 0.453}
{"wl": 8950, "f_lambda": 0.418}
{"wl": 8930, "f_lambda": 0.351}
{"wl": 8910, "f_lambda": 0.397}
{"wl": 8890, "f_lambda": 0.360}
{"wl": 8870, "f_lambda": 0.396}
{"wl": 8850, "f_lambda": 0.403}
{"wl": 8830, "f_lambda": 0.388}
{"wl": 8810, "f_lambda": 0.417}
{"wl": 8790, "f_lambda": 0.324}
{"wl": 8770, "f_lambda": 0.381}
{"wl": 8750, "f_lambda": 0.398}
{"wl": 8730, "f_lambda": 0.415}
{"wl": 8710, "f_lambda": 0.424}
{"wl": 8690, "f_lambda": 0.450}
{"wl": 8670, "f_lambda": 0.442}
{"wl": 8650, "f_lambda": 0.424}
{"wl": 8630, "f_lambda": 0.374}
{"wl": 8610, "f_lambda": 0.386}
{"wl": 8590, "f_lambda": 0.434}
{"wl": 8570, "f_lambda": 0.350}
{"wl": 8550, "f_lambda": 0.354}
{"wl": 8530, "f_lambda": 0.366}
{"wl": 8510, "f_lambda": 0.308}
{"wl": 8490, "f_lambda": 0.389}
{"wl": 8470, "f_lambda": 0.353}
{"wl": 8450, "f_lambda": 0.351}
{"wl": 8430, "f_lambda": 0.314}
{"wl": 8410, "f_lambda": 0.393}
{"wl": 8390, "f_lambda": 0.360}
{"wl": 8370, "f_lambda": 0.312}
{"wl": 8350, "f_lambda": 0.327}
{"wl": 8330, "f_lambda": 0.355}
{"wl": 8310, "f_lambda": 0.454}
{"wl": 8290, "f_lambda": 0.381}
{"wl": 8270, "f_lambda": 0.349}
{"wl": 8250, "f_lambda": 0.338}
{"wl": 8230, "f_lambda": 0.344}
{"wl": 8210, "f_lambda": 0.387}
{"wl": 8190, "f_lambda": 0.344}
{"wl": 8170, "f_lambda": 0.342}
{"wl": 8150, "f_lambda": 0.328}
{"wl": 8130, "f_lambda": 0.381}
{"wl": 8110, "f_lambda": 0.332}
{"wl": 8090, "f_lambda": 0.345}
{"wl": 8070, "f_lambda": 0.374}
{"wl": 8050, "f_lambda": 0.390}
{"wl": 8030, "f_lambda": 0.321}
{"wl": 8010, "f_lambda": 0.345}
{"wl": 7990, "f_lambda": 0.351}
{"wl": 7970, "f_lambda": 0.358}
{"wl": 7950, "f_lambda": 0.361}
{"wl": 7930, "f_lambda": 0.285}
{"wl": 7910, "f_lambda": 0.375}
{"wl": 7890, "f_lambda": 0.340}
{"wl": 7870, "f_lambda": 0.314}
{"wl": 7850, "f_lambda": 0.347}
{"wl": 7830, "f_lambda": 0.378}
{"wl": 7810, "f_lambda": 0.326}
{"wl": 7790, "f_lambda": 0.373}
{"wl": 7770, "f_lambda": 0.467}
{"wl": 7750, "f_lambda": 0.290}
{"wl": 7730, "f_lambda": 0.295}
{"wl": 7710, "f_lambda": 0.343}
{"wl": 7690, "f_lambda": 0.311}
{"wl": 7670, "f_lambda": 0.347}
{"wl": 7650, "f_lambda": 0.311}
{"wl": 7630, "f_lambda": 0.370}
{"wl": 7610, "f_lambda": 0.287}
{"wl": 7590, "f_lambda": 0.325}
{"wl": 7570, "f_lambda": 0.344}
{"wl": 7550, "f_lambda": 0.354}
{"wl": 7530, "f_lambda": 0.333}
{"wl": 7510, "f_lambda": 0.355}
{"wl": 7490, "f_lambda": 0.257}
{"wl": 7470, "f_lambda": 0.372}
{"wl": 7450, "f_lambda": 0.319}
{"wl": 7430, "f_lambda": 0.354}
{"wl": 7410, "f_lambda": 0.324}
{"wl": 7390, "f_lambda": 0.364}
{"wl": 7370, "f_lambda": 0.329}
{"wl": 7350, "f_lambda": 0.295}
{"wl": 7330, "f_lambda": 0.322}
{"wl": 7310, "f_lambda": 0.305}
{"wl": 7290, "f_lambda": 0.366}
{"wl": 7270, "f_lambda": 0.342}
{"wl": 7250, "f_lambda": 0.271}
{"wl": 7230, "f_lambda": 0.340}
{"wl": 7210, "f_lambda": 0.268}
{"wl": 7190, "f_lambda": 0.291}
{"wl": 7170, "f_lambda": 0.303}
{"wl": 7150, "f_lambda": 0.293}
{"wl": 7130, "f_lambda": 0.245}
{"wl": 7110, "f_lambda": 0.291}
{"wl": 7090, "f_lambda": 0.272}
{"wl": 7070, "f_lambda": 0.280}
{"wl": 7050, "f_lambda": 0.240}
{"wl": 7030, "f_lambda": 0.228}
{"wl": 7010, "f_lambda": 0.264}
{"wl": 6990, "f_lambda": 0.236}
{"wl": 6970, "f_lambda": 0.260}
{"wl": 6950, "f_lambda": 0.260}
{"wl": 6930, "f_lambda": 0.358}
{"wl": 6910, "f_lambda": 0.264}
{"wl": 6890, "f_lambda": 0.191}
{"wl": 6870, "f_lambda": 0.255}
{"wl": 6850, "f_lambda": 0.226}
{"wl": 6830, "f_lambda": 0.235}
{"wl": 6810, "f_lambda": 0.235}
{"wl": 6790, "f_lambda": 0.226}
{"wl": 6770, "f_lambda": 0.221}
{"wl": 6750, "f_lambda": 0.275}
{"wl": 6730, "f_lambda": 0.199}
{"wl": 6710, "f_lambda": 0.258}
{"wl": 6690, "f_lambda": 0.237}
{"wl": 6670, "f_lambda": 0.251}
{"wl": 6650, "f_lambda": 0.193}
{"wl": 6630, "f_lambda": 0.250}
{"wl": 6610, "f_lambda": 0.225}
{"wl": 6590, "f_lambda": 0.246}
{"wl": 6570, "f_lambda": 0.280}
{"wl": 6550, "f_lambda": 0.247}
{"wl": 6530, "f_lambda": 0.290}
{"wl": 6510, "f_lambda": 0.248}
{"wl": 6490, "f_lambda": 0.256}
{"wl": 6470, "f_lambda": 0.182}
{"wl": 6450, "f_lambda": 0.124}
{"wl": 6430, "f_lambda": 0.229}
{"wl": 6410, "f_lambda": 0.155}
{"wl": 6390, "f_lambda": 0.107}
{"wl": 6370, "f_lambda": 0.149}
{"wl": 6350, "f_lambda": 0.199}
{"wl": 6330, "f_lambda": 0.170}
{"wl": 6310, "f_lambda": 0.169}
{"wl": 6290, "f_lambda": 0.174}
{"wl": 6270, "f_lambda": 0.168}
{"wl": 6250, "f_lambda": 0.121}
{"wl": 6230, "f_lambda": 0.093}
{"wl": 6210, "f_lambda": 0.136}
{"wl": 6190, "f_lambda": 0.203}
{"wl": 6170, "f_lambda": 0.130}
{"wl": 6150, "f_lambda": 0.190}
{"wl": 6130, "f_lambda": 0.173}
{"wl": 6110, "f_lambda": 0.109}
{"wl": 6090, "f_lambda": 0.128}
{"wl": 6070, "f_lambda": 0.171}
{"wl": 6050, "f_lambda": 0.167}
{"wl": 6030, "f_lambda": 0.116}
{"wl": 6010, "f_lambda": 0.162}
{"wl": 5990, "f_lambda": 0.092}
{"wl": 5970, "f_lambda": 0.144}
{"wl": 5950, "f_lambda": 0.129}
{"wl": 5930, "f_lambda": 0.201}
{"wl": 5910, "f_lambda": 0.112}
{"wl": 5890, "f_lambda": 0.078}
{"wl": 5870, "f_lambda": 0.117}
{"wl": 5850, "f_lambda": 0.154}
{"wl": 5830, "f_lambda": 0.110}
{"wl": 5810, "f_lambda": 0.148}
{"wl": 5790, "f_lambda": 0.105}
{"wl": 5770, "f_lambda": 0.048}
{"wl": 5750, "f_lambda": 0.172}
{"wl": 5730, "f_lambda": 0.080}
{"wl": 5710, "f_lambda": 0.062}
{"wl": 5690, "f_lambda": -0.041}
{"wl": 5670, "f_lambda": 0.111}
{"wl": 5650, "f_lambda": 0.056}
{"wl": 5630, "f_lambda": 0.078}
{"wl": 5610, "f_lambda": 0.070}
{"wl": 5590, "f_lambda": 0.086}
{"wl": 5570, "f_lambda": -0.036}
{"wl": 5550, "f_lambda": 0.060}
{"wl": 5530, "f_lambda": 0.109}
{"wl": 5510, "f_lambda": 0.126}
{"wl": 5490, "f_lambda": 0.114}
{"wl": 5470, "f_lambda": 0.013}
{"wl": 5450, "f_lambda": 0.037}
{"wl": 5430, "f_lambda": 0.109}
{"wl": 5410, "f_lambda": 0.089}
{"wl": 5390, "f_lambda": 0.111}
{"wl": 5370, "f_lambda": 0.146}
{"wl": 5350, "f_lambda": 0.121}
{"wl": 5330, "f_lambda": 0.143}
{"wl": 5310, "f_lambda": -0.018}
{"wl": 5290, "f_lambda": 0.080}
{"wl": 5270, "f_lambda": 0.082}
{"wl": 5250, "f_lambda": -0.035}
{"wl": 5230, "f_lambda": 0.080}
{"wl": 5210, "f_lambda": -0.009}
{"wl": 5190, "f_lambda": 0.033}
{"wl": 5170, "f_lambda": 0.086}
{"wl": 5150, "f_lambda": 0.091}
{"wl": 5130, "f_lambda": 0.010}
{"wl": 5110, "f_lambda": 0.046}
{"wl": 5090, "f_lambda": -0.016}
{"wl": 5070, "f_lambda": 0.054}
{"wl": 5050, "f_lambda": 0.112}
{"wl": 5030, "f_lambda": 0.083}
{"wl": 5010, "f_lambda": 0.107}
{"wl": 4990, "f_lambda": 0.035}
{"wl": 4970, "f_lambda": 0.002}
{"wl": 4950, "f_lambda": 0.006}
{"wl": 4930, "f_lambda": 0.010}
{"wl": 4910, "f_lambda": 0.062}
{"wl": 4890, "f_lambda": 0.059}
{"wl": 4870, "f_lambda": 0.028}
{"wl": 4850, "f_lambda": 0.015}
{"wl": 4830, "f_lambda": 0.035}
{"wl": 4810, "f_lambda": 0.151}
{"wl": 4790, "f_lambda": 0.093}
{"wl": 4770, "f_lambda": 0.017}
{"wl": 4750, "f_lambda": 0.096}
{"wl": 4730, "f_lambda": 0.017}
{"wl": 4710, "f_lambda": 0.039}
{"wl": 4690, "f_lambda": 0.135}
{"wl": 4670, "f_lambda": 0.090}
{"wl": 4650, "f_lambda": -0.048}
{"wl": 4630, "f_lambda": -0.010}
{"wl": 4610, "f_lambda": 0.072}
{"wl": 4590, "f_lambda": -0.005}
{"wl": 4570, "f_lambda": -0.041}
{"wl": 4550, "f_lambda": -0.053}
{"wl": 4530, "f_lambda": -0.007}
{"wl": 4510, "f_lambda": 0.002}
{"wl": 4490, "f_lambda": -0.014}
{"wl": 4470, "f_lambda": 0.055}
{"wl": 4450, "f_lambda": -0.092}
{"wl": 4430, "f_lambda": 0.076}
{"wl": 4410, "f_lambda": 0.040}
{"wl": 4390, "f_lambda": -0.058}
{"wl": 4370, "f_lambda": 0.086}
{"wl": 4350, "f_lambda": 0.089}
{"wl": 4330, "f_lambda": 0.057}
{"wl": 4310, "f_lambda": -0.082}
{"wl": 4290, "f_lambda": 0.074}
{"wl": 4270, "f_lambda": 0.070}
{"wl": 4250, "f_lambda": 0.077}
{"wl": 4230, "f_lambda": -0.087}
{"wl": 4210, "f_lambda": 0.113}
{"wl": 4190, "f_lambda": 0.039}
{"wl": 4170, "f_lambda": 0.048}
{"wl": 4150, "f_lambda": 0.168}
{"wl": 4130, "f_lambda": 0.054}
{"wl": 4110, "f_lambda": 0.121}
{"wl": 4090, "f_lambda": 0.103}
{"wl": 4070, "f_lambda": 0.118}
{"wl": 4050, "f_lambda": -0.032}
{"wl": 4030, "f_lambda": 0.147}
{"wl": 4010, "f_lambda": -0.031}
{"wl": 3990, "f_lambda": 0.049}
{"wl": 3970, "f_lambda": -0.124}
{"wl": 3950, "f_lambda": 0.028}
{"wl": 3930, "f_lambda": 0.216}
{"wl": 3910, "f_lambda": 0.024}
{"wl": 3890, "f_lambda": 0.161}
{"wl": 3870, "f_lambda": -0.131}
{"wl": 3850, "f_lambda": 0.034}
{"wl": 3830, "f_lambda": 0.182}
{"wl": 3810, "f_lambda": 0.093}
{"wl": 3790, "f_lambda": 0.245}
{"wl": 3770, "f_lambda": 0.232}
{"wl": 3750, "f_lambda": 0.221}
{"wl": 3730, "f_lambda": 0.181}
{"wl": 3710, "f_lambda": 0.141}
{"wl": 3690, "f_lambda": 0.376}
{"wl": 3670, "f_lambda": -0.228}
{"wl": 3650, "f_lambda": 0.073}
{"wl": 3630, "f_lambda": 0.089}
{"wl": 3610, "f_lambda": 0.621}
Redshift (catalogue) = 0.62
